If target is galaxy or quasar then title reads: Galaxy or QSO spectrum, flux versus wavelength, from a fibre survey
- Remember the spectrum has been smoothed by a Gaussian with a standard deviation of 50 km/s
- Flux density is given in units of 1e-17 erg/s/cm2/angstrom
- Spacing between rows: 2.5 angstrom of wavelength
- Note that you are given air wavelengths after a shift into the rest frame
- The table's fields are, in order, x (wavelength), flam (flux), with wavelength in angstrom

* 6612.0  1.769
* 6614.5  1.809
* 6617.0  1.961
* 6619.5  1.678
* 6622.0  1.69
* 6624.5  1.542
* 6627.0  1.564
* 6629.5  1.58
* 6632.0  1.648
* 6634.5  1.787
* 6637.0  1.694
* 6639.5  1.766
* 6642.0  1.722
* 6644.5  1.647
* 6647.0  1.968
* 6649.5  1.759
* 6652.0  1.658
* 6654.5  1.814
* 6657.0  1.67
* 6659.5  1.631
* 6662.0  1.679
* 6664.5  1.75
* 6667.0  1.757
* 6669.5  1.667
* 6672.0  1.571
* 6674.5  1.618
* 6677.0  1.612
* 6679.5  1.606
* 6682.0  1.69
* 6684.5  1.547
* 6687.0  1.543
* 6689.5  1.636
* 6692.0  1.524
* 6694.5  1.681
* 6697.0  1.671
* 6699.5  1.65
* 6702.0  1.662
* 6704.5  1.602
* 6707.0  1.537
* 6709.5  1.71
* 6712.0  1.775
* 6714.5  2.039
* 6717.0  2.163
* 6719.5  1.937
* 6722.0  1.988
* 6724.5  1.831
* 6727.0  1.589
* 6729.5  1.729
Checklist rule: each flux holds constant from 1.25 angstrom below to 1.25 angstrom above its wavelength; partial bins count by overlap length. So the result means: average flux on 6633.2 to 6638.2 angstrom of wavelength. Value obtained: 1.74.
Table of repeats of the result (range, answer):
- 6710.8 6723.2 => 1.98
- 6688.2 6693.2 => 1.58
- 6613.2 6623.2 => 1.78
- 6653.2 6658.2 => 1.74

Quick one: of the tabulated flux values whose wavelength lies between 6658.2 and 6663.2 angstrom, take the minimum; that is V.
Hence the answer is 1.631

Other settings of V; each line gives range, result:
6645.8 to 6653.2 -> 1.658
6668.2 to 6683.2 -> 1.571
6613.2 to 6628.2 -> 1.542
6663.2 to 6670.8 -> 1.667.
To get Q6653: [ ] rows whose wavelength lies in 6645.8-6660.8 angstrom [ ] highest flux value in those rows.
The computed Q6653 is 1.968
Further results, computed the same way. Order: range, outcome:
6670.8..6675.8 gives 1.618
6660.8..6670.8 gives 1.757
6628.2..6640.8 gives 1.787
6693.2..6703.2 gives 1.681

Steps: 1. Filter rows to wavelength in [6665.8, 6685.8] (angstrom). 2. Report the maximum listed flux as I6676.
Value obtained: 1.757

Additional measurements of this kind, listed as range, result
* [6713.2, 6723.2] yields 2.163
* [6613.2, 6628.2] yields 1.961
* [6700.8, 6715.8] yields 2.039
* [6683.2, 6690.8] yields 1.636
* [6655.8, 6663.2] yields 1.679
